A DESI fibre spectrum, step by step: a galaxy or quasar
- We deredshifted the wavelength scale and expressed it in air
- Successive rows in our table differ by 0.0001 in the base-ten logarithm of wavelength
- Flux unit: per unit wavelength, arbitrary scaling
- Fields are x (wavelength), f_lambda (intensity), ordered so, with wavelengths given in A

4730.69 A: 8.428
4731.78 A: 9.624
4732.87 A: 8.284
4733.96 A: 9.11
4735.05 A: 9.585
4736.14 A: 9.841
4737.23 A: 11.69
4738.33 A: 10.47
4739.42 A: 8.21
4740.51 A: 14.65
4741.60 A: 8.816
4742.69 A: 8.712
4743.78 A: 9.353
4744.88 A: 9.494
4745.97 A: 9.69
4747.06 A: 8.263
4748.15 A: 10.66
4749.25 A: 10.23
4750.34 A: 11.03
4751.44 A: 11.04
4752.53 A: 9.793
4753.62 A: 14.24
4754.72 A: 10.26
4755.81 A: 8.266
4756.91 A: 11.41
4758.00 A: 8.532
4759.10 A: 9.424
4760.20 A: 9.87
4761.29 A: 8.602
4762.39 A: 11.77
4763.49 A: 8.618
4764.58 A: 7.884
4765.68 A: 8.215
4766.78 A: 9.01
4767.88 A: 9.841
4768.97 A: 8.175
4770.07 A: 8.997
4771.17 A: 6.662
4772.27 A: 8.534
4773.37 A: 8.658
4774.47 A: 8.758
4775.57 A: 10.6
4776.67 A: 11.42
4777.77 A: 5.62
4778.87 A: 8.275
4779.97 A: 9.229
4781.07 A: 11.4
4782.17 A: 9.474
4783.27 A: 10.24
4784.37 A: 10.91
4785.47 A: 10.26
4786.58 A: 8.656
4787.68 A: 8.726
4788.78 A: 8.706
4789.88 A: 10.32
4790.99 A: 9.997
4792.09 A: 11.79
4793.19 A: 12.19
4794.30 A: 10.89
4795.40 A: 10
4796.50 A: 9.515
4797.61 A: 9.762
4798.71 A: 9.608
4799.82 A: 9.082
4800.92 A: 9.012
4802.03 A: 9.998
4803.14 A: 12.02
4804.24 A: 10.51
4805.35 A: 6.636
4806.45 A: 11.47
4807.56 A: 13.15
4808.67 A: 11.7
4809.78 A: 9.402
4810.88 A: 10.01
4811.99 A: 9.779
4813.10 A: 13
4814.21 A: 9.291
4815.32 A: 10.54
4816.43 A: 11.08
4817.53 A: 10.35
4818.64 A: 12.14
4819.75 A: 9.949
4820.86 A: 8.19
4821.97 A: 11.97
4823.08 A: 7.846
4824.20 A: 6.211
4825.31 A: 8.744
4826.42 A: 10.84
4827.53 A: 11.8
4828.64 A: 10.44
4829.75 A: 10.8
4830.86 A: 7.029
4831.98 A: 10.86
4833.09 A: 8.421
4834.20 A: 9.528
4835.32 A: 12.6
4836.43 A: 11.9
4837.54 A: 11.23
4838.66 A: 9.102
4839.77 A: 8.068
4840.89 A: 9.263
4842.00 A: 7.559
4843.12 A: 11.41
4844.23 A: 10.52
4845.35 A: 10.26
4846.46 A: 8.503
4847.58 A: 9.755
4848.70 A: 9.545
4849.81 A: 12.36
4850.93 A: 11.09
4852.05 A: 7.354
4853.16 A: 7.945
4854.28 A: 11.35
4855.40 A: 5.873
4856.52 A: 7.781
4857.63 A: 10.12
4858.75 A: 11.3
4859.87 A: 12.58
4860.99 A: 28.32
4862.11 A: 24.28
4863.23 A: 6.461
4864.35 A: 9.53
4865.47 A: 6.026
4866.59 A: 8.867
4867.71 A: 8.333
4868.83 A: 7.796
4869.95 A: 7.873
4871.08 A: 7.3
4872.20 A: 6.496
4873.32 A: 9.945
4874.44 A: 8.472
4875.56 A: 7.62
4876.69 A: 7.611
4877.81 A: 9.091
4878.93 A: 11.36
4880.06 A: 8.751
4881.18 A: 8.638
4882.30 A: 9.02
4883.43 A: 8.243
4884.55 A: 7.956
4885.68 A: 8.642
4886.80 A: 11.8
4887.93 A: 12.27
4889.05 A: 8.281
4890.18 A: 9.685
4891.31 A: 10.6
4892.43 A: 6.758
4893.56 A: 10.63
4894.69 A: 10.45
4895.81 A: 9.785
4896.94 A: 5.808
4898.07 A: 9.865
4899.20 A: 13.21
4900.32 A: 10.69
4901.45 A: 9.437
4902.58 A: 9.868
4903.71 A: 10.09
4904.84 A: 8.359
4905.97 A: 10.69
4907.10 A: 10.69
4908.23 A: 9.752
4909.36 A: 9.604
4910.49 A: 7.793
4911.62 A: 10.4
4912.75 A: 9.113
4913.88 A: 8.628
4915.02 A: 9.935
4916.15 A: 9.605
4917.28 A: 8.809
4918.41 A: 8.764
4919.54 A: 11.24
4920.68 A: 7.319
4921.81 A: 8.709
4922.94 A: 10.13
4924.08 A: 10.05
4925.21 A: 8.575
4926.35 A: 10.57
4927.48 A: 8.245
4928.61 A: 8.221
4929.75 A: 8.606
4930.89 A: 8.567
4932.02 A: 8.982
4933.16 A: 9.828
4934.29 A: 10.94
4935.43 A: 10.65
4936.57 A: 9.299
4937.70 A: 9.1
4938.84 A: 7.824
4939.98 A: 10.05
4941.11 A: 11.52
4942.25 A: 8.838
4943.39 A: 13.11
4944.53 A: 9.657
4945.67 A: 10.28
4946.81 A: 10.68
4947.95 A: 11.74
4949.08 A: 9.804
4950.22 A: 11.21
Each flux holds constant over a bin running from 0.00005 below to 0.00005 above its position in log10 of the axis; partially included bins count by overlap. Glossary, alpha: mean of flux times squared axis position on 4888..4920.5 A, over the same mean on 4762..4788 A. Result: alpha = 1.11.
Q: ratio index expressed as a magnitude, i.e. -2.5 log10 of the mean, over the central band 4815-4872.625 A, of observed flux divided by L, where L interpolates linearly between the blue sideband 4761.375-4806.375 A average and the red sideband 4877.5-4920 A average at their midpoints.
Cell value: -0.062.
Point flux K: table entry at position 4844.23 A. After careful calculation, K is 10.52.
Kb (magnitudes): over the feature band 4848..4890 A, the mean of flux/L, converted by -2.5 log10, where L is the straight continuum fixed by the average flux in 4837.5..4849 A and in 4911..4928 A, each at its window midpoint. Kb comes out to -0.052 mag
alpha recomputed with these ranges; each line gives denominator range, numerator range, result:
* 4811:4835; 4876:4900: 0.97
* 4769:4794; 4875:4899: 1.02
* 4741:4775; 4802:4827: 1.11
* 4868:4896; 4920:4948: 1.09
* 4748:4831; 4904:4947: 1.02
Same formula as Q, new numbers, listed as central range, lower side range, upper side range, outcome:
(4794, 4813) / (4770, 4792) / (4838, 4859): -0.09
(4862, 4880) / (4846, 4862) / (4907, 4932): 0.22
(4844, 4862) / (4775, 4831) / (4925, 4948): -0.14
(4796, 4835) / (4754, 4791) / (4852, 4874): -0.03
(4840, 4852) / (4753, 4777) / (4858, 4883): 0.02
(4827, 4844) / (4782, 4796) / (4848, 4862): 0.13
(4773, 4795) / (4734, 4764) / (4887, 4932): 0.01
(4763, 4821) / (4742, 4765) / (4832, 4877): 0.02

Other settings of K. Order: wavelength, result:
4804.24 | 10.51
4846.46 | 8.503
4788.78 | 8.706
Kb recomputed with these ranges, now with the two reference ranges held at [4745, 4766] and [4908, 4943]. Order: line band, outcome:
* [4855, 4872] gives -0.13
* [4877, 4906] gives -0.01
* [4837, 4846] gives 0.00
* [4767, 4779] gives 0.13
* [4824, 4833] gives 0.00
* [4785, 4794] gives -0.03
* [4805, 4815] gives -0.09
